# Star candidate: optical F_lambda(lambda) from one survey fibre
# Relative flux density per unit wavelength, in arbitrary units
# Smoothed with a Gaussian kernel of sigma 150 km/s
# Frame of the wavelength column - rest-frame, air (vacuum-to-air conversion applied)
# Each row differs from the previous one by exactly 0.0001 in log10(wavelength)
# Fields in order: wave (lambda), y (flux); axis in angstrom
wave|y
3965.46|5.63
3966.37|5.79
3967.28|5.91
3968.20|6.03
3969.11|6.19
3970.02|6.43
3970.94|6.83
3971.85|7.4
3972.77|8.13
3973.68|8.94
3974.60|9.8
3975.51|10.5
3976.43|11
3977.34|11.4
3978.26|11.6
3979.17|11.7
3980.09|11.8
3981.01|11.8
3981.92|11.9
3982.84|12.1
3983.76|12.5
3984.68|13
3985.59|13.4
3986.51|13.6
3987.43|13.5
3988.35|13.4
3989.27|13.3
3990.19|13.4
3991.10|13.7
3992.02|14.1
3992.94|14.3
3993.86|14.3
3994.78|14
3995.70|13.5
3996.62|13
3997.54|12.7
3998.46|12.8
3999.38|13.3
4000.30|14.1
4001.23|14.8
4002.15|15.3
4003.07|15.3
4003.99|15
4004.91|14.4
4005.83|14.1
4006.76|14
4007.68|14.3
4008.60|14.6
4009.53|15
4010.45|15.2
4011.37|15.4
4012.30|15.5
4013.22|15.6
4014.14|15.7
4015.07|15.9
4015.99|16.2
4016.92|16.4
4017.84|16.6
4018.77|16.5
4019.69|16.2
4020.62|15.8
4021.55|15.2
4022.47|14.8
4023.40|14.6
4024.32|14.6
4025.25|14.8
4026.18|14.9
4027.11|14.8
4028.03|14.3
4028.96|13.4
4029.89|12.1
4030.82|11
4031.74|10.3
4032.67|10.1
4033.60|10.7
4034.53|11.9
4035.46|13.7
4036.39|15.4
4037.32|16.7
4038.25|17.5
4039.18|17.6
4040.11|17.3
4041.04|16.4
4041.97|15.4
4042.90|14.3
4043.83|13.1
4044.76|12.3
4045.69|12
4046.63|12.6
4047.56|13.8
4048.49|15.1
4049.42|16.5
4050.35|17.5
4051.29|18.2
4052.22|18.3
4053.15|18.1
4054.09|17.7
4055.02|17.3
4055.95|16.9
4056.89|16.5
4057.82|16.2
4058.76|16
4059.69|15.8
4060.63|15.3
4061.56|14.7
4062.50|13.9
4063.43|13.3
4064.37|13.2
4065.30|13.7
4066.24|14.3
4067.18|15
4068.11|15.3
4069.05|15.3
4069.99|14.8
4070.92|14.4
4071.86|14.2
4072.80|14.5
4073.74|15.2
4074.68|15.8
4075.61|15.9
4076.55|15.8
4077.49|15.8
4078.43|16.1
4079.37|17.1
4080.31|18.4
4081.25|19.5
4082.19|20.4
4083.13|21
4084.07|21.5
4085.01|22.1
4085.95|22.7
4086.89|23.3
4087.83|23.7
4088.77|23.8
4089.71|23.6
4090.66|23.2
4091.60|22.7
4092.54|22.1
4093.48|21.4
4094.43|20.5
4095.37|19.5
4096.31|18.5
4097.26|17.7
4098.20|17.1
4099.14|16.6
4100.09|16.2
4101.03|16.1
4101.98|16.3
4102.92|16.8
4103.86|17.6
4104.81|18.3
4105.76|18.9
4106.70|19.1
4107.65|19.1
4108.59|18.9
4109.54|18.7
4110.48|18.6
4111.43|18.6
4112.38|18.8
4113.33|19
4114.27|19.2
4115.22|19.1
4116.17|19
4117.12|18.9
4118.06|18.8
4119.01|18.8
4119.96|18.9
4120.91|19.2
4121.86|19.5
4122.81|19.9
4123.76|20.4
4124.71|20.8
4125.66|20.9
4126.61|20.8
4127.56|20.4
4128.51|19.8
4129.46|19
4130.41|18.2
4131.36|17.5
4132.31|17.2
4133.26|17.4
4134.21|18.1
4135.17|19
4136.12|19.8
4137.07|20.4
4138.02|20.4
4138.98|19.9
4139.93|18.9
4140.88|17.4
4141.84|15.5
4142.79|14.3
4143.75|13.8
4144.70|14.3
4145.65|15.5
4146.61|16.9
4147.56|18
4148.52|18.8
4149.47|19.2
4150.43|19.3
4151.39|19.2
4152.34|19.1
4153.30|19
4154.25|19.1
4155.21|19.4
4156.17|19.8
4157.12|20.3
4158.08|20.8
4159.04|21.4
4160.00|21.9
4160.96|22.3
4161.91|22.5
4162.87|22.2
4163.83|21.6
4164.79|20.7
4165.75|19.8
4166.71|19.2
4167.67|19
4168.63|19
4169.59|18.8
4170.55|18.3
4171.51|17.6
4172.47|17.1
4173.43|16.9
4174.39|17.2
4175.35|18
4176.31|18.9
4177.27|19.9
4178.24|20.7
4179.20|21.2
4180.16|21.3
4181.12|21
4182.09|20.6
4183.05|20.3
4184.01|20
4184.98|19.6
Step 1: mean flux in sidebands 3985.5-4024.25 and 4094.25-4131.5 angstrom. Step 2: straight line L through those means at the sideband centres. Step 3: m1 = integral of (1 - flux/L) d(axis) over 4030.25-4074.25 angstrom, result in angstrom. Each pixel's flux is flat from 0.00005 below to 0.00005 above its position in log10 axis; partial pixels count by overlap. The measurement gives 4.2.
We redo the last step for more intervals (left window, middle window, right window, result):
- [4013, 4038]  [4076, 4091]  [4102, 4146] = -3.20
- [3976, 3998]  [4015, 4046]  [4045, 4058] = 1.14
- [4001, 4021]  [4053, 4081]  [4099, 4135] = 2.56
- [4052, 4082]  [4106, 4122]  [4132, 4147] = -1.99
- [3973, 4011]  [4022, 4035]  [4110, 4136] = 1.56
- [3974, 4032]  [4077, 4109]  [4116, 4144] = -4.13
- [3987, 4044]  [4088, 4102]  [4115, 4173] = -2.11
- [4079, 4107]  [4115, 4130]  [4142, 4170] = -0.10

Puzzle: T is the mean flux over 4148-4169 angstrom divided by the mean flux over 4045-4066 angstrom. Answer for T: 1.30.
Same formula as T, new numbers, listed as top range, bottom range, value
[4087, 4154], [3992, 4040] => 1.30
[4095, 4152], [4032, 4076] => 1.22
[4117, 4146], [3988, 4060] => 1.25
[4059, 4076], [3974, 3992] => 1.20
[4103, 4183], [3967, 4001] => 1.65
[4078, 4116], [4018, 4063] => 1.31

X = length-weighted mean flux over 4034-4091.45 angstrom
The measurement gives 16.7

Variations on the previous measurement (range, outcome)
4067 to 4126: 18.7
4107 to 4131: 19.3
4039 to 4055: 15.7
